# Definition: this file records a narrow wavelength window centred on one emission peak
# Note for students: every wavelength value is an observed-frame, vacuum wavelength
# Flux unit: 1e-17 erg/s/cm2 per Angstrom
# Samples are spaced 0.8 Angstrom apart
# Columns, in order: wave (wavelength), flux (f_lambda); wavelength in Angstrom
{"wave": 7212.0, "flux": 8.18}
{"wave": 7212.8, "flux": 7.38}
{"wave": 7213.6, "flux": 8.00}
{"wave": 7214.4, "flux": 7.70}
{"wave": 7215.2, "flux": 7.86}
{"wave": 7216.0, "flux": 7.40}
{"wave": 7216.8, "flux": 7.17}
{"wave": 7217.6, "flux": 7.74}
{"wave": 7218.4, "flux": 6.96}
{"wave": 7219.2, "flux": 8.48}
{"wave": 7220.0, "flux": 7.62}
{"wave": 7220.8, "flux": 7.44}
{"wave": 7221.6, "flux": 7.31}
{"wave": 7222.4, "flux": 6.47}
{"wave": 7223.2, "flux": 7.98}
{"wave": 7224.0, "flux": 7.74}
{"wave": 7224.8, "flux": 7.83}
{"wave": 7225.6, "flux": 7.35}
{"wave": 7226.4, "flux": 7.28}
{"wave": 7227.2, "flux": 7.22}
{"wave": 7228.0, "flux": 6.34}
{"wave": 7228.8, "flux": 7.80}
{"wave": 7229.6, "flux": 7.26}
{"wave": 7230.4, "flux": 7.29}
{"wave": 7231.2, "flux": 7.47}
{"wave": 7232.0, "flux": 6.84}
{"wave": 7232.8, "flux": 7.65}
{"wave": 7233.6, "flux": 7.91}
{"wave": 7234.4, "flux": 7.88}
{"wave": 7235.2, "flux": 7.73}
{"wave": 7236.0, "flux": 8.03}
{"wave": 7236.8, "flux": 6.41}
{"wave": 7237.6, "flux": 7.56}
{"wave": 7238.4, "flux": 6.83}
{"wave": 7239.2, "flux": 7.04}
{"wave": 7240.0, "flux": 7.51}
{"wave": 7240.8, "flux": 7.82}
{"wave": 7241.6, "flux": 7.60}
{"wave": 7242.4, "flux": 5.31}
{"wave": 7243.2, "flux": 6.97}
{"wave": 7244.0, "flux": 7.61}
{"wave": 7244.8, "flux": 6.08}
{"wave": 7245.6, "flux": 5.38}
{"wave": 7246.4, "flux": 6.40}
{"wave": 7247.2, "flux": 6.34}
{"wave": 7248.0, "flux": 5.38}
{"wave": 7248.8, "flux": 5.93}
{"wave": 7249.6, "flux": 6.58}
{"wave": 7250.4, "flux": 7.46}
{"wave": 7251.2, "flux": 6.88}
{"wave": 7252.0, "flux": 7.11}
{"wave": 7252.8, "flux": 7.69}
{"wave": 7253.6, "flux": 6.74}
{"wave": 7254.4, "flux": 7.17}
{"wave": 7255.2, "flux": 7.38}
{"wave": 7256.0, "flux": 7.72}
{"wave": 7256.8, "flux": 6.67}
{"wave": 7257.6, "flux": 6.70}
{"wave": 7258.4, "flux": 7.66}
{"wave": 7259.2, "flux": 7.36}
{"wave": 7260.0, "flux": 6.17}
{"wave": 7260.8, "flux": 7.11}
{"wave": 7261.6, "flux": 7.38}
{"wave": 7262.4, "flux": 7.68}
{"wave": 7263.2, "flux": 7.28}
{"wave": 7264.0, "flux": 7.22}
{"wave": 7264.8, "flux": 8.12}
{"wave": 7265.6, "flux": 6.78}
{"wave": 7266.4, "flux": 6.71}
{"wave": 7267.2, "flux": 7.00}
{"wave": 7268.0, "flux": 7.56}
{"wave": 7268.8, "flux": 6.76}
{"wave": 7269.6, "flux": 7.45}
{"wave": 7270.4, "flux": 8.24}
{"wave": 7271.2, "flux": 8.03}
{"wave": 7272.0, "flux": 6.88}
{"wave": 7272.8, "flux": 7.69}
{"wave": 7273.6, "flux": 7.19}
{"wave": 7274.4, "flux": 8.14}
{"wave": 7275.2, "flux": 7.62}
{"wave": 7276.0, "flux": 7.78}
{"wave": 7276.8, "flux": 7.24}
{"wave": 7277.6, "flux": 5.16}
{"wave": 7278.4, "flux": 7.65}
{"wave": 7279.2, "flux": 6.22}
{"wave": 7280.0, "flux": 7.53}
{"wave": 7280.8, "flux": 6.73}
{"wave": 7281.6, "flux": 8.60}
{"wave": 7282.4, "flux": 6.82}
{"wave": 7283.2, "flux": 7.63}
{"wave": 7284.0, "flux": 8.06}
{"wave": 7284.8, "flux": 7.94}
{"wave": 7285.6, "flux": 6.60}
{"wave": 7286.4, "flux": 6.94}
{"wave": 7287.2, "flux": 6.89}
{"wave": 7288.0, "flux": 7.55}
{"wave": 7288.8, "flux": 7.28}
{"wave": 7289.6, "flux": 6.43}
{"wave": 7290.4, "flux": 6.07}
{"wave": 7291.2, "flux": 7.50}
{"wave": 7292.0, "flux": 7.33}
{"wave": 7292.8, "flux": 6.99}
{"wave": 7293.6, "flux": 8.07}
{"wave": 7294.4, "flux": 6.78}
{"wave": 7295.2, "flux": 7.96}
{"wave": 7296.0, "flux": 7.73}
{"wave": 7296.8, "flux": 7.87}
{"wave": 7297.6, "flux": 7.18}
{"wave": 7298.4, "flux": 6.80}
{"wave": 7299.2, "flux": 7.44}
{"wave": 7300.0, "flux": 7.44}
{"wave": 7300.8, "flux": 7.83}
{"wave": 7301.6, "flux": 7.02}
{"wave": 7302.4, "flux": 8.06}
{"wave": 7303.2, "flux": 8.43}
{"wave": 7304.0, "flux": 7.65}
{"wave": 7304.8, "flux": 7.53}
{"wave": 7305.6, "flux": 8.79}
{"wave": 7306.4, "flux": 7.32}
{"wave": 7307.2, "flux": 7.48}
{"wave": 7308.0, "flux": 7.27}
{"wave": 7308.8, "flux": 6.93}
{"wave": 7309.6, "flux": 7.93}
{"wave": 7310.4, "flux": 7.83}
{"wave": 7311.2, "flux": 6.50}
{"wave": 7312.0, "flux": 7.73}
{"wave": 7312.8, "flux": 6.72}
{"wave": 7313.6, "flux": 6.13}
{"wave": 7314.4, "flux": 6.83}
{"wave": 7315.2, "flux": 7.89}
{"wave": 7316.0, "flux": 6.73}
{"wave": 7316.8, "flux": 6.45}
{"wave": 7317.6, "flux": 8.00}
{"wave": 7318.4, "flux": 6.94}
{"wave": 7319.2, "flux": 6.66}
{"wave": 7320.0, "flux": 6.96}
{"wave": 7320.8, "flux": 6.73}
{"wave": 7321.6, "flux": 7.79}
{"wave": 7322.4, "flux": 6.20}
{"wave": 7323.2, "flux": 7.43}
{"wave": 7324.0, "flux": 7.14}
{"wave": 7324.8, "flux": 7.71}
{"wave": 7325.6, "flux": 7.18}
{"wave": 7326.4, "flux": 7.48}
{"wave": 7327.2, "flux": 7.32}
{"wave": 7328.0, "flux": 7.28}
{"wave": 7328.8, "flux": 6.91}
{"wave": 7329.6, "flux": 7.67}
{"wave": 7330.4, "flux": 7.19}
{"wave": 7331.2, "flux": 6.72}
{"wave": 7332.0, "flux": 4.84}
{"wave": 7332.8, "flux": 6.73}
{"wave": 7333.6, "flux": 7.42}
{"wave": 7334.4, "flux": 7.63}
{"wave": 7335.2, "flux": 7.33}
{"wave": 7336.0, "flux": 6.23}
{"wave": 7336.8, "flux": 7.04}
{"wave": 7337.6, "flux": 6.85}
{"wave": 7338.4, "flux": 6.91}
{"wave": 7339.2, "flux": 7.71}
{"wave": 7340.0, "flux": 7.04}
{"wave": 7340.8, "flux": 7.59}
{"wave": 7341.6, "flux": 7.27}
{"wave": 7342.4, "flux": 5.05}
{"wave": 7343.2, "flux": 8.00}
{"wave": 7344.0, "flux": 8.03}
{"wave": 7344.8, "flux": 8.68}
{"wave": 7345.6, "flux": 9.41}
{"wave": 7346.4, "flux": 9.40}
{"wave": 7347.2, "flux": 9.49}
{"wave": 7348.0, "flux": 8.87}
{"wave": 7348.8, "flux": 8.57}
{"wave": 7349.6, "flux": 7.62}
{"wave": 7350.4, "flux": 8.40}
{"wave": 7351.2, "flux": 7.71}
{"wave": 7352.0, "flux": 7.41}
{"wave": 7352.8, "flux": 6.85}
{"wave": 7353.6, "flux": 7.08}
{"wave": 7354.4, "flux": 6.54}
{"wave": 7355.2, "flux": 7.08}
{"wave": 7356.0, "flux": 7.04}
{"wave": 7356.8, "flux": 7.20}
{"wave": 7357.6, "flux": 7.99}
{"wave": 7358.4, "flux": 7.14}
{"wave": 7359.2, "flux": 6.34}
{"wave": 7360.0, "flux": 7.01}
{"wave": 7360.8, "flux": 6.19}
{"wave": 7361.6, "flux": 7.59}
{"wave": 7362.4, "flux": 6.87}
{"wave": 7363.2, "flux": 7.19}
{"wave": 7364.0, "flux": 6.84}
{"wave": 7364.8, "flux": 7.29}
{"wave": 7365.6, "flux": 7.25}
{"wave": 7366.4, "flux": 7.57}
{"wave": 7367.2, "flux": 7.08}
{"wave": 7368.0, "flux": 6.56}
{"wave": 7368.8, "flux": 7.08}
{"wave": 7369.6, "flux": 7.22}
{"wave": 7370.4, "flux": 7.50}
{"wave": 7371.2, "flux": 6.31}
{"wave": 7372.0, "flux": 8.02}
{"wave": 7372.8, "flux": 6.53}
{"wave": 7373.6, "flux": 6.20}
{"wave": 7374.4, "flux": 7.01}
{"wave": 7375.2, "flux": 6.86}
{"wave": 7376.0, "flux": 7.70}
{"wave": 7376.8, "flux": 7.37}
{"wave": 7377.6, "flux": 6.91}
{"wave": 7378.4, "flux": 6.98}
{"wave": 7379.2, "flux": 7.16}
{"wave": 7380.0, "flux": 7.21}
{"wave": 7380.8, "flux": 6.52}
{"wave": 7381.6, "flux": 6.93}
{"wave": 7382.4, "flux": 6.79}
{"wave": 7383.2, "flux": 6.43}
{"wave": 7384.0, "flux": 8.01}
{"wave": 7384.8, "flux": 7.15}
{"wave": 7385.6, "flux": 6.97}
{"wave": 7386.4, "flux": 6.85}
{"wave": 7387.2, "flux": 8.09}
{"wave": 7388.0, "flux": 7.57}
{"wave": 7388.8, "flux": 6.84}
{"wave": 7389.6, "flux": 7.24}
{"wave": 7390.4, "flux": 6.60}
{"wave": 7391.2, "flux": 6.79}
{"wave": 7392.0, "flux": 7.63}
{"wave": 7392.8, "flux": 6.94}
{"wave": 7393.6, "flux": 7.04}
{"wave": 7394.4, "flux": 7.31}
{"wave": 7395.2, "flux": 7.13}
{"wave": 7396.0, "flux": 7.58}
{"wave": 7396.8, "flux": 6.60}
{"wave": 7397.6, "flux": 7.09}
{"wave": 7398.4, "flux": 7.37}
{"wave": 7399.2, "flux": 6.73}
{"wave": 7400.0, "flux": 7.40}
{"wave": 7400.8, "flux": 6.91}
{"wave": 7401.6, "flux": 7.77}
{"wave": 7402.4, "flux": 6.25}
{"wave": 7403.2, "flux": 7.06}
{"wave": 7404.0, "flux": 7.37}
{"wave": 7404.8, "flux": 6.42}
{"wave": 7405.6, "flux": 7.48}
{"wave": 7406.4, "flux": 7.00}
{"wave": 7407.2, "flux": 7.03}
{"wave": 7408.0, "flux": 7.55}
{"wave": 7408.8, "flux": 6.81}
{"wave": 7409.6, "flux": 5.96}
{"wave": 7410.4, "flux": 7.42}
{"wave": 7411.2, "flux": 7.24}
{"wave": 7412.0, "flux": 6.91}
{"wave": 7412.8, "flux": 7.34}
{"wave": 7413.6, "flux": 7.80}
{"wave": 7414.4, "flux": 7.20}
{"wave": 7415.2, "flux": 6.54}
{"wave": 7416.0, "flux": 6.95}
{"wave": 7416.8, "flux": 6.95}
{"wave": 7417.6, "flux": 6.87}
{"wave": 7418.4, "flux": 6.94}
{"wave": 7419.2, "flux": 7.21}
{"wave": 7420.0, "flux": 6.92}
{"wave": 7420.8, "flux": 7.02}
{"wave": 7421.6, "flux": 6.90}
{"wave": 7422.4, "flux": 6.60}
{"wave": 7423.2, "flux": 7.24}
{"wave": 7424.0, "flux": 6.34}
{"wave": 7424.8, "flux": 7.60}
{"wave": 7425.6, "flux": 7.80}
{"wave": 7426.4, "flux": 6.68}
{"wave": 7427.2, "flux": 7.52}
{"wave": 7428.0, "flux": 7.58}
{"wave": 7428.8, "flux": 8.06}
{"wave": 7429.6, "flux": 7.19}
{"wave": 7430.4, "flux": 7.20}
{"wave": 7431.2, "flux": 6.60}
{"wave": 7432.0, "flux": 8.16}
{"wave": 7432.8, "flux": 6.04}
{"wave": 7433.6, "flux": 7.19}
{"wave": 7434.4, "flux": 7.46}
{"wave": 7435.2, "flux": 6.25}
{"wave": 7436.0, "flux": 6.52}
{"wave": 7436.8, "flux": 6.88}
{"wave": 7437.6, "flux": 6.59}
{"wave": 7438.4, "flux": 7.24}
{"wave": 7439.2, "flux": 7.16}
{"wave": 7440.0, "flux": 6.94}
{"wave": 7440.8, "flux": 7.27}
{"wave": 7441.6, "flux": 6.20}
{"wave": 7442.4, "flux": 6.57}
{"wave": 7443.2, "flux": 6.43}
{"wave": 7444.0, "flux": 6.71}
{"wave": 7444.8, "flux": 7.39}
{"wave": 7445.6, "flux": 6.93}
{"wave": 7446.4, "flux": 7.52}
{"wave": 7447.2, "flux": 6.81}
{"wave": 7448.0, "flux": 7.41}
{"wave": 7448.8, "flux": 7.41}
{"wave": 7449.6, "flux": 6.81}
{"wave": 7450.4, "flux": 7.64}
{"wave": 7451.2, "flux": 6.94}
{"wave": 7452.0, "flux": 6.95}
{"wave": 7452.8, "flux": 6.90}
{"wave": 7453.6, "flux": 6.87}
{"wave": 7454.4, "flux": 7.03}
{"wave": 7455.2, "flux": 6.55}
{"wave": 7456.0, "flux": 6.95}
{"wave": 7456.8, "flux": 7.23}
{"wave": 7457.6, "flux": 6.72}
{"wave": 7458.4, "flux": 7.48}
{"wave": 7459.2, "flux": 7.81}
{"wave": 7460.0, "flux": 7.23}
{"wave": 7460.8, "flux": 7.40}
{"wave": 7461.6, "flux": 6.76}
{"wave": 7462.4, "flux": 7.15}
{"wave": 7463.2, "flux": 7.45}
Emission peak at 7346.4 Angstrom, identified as [N II]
